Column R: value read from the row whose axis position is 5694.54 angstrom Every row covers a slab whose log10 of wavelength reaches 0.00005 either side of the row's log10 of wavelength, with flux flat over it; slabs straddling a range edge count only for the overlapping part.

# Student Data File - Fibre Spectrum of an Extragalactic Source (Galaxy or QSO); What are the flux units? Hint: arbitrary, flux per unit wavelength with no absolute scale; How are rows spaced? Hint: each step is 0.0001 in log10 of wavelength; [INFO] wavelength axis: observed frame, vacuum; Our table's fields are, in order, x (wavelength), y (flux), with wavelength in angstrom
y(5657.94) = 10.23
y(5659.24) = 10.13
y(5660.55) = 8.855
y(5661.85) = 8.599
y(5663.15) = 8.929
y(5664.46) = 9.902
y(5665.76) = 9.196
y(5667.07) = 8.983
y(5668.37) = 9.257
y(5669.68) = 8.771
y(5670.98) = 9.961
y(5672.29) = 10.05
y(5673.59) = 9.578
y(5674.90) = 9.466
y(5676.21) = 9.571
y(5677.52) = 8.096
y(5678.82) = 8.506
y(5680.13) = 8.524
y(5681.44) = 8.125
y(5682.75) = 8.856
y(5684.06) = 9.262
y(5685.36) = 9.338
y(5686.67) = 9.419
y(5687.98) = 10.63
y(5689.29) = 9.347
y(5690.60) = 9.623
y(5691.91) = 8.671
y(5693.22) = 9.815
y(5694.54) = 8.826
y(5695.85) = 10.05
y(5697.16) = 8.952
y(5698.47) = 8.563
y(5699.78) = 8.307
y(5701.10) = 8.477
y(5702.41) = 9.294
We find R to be 8.826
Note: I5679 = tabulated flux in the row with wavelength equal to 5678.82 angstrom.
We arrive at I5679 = 8.506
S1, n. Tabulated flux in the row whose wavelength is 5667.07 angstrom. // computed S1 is 8.983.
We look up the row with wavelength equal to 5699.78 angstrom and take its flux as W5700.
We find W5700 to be 8.307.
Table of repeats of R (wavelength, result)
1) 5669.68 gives 8.771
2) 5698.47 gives 8.563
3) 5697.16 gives 8.952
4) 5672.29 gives 10.05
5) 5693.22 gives 9.815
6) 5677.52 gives 8.096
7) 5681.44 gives 8.125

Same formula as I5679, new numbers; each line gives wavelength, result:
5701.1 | 8.477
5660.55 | 8.855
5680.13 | 8.524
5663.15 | 8.929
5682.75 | 8.856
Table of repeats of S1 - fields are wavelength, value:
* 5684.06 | 9.262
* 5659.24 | 10.13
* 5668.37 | 9.257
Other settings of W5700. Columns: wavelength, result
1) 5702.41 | 9.294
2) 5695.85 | 10.05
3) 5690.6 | 9.623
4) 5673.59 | 9.578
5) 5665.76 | 9.196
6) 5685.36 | 9.338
